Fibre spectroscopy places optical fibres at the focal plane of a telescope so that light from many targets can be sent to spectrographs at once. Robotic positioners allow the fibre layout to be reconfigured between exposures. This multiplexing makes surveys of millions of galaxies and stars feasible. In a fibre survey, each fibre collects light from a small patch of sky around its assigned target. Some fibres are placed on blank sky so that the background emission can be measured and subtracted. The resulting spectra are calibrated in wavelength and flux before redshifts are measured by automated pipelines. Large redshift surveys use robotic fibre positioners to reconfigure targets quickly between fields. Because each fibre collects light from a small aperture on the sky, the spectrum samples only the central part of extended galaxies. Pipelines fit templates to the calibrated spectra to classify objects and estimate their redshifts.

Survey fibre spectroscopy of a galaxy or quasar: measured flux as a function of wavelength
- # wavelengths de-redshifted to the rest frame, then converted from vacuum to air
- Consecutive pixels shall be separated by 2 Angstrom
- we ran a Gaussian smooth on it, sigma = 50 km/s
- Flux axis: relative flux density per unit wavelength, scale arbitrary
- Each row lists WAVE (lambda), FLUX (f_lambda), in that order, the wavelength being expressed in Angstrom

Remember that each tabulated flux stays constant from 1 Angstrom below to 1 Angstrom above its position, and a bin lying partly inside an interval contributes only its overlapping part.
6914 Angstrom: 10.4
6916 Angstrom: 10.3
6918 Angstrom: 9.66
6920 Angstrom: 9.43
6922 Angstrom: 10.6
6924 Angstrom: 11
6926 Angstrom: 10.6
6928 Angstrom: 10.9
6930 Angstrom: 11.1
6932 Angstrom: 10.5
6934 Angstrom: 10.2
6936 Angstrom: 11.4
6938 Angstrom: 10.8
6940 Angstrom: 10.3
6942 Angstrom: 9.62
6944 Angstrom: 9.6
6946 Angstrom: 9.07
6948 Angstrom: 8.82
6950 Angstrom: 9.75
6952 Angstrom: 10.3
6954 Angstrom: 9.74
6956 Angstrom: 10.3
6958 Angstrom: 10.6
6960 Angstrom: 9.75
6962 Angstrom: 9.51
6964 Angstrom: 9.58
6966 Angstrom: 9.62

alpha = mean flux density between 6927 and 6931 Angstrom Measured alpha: 11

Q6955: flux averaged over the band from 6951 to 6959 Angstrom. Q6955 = 10.2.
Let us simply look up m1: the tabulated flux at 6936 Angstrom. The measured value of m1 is 11.4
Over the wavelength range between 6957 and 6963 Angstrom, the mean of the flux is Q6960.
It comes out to 9.95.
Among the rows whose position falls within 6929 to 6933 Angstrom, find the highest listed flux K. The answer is 11.1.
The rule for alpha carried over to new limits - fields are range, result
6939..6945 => 9.84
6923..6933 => 10.8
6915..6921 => 9.8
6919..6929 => 10.5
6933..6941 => 10.7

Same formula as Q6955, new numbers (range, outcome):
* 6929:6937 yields 10.8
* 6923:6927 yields 10.8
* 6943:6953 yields 9.51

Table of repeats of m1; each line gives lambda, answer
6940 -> 10.3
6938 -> 10.8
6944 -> 9.6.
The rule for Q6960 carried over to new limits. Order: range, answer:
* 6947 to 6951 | 9.29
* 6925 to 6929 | 10.8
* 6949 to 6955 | 9.93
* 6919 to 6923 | 10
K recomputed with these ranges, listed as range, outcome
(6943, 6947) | 9.6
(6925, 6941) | 11.4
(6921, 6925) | 11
